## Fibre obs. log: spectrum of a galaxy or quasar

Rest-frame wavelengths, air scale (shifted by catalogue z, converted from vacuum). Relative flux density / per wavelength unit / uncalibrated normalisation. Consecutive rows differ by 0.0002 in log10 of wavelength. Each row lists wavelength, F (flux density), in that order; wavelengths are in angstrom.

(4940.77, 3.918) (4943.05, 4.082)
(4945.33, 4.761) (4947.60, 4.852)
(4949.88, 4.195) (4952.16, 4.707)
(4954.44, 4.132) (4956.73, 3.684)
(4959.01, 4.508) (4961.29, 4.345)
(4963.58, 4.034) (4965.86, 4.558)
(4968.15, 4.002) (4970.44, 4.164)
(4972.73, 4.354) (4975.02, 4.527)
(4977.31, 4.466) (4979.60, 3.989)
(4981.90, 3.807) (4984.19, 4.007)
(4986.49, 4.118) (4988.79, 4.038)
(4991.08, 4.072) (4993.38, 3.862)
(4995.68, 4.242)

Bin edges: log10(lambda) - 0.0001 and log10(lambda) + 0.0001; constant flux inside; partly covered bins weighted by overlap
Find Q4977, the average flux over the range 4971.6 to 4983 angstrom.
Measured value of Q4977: 4.23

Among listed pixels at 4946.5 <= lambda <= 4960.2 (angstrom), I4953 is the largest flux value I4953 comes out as 4.852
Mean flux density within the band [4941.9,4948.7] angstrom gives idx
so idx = 4.56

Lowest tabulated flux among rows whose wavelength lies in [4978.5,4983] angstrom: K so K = 3.807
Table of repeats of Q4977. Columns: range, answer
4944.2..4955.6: 4.53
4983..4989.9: 4.05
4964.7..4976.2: 4.32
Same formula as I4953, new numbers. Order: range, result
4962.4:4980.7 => 4.558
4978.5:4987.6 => 4.118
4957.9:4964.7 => 4.508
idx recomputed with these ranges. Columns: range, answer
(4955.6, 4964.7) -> 4.14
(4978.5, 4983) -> 3.89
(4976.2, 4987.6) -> 4.07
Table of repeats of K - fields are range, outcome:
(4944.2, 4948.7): 4.761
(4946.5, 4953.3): 4.195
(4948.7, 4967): 3.684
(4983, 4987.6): 4.007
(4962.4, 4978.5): 4.002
